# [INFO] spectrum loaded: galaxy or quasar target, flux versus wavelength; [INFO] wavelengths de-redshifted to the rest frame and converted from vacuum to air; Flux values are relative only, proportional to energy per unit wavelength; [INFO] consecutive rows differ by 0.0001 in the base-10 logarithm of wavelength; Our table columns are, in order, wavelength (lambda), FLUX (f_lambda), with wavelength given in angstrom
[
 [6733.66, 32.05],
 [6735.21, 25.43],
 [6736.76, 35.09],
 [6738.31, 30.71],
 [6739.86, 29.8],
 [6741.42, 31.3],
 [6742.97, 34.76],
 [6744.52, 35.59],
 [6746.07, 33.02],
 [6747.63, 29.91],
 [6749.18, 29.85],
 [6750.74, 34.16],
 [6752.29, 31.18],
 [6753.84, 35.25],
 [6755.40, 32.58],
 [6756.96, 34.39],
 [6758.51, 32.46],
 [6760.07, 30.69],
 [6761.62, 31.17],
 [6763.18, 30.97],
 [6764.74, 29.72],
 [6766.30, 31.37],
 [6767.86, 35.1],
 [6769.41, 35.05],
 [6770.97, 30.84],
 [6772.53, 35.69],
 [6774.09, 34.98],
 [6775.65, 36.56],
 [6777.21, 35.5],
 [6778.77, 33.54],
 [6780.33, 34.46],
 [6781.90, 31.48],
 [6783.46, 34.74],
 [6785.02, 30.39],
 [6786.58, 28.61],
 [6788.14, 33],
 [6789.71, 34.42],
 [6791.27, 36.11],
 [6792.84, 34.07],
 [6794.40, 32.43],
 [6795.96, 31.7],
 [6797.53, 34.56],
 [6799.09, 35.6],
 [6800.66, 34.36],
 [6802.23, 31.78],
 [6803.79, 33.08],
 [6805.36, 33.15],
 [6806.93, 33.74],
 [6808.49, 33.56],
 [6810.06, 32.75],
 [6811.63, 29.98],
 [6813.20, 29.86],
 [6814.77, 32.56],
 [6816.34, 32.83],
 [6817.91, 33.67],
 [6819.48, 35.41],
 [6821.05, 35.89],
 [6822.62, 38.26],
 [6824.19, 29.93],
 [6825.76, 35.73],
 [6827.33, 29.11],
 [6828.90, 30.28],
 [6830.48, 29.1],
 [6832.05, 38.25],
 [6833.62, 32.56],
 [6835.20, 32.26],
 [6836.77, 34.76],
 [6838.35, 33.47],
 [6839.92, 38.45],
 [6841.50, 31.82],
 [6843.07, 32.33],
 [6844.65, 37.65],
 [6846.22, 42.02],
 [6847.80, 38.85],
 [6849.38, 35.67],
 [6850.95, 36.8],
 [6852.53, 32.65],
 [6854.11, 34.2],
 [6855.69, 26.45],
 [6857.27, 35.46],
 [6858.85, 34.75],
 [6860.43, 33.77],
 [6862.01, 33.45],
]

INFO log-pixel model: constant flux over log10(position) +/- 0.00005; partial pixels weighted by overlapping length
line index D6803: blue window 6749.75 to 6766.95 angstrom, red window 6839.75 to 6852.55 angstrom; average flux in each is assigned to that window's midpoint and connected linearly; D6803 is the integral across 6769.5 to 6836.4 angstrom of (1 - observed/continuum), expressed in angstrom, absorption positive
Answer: 1.9 angstrom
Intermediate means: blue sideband 32.1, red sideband 36.4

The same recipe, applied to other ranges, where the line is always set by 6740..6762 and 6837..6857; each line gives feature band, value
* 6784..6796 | 0.3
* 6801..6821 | 0.7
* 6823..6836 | 0.8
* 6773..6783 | -0.4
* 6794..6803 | 0.1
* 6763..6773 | 0.1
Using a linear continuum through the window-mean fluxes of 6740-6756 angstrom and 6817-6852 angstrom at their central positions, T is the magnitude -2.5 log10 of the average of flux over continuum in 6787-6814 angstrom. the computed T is 0.024 mag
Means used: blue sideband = 32.6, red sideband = 34.6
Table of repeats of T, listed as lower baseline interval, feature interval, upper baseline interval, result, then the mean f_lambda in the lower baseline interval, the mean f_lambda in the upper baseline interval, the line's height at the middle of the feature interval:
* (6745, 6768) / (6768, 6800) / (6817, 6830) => -0.036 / 32.1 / 33.4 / 32.6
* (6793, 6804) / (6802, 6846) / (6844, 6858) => 0.032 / 33.4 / 35.5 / 34.4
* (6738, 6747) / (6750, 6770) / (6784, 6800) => 0.005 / 32.6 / 33.1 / 32.8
